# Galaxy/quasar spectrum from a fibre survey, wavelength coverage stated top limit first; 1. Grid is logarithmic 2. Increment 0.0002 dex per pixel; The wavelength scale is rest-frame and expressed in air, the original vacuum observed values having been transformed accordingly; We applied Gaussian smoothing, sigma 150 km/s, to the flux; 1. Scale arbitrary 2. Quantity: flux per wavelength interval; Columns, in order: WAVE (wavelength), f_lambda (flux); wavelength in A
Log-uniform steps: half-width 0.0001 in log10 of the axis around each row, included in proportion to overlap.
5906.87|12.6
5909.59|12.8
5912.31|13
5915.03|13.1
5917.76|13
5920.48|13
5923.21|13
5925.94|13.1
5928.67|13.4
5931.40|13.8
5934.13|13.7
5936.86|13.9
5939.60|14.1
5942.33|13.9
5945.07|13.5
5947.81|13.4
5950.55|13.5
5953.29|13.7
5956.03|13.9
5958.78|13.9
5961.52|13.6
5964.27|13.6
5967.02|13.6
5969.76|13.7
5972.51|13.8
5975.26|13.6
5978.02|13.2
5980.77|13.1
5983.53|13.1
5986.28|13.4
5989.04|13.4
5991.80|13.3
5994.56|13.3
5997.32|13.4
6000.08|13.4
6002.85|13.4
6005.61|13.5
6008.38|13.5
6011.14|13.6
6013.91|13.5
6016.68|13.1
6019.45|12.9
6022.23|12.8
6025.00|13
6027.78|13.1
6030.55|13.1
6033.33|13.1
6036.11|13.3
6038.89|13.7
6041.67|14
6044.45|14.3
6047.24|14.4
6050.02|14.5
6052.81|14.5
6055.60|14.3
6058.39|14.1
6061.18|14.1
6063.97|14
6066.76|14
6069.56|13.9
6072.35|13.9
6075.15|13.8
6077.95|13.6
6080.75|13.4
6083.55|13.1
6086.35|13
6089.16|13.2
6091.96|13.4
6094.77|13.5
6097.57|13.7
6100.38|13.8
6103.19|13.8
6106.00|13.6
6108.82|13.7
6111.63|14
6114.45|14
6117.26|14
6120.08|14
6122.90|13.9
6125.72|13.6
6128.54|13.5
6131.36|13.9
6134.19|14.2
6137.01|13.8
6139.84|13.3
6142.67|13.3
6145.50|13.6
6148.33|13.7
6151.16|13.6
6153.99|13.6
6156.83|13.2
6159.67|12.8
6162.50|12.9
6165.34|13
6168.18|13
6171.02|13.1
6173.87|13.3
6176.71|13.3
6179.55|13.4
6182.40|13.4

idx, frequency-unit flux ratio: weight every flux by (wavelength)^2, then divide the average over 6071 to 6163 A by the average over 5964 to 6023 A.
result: 1.1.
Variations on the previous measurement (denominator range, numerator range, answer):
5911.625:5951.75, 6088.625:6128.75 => 1.08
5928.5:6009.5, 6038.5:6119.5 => 1.06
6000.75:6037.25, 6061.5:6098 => 1.05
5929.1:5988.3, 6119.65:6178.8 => 1.05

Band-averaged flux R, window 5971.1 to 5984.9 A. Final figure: 13.4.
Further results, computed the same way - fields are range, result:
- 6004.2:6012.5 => 13.5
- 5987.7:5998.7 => 13.4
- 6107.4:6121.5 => 13.9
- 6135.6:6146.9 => 13.5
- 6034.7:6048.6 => 13.9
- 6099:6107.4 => 13.7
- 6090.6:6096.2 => 13.5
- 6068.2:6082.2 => 13.7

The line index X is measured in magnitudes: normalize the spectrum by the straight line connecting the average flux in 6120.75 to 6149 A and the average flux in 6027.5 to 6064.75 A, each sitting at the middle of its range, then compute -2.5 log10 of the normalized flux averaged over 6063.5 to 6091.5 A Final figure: 0.02 mag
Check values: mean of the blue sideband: 13.9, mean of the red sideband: 13.7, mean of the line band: 13.6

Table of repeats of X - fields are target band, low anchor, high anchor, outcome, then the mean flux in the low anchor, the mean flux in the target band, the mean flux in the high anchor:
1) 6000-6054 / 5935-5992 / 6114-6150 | 0.01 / 13.6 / 13.5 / 13.7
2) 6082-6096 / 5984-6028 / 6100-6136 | 0.04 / 13.3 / 13.2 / 13.8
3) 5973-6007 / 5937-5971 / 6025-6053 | 0.03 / 13.7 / 13.4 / 13.7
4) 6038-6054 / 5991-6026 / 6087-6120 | -0.06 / 13.3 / 14.2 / 13.7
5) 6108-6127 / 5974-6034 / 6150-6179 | -0.06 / 13.3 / 13.9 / 13.2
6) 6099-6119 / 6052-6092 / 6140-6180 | -0.02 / 13.8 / 13.8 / 13.3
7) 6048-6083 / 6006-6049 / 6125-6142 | -0.04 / 13.4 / 14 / 13.7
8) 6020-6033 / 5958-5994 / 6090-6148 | 0.05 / 13.5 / 13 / 13.7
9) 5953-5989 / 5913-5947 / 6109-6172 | -0.01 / 13.4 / 13.5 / 13.6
